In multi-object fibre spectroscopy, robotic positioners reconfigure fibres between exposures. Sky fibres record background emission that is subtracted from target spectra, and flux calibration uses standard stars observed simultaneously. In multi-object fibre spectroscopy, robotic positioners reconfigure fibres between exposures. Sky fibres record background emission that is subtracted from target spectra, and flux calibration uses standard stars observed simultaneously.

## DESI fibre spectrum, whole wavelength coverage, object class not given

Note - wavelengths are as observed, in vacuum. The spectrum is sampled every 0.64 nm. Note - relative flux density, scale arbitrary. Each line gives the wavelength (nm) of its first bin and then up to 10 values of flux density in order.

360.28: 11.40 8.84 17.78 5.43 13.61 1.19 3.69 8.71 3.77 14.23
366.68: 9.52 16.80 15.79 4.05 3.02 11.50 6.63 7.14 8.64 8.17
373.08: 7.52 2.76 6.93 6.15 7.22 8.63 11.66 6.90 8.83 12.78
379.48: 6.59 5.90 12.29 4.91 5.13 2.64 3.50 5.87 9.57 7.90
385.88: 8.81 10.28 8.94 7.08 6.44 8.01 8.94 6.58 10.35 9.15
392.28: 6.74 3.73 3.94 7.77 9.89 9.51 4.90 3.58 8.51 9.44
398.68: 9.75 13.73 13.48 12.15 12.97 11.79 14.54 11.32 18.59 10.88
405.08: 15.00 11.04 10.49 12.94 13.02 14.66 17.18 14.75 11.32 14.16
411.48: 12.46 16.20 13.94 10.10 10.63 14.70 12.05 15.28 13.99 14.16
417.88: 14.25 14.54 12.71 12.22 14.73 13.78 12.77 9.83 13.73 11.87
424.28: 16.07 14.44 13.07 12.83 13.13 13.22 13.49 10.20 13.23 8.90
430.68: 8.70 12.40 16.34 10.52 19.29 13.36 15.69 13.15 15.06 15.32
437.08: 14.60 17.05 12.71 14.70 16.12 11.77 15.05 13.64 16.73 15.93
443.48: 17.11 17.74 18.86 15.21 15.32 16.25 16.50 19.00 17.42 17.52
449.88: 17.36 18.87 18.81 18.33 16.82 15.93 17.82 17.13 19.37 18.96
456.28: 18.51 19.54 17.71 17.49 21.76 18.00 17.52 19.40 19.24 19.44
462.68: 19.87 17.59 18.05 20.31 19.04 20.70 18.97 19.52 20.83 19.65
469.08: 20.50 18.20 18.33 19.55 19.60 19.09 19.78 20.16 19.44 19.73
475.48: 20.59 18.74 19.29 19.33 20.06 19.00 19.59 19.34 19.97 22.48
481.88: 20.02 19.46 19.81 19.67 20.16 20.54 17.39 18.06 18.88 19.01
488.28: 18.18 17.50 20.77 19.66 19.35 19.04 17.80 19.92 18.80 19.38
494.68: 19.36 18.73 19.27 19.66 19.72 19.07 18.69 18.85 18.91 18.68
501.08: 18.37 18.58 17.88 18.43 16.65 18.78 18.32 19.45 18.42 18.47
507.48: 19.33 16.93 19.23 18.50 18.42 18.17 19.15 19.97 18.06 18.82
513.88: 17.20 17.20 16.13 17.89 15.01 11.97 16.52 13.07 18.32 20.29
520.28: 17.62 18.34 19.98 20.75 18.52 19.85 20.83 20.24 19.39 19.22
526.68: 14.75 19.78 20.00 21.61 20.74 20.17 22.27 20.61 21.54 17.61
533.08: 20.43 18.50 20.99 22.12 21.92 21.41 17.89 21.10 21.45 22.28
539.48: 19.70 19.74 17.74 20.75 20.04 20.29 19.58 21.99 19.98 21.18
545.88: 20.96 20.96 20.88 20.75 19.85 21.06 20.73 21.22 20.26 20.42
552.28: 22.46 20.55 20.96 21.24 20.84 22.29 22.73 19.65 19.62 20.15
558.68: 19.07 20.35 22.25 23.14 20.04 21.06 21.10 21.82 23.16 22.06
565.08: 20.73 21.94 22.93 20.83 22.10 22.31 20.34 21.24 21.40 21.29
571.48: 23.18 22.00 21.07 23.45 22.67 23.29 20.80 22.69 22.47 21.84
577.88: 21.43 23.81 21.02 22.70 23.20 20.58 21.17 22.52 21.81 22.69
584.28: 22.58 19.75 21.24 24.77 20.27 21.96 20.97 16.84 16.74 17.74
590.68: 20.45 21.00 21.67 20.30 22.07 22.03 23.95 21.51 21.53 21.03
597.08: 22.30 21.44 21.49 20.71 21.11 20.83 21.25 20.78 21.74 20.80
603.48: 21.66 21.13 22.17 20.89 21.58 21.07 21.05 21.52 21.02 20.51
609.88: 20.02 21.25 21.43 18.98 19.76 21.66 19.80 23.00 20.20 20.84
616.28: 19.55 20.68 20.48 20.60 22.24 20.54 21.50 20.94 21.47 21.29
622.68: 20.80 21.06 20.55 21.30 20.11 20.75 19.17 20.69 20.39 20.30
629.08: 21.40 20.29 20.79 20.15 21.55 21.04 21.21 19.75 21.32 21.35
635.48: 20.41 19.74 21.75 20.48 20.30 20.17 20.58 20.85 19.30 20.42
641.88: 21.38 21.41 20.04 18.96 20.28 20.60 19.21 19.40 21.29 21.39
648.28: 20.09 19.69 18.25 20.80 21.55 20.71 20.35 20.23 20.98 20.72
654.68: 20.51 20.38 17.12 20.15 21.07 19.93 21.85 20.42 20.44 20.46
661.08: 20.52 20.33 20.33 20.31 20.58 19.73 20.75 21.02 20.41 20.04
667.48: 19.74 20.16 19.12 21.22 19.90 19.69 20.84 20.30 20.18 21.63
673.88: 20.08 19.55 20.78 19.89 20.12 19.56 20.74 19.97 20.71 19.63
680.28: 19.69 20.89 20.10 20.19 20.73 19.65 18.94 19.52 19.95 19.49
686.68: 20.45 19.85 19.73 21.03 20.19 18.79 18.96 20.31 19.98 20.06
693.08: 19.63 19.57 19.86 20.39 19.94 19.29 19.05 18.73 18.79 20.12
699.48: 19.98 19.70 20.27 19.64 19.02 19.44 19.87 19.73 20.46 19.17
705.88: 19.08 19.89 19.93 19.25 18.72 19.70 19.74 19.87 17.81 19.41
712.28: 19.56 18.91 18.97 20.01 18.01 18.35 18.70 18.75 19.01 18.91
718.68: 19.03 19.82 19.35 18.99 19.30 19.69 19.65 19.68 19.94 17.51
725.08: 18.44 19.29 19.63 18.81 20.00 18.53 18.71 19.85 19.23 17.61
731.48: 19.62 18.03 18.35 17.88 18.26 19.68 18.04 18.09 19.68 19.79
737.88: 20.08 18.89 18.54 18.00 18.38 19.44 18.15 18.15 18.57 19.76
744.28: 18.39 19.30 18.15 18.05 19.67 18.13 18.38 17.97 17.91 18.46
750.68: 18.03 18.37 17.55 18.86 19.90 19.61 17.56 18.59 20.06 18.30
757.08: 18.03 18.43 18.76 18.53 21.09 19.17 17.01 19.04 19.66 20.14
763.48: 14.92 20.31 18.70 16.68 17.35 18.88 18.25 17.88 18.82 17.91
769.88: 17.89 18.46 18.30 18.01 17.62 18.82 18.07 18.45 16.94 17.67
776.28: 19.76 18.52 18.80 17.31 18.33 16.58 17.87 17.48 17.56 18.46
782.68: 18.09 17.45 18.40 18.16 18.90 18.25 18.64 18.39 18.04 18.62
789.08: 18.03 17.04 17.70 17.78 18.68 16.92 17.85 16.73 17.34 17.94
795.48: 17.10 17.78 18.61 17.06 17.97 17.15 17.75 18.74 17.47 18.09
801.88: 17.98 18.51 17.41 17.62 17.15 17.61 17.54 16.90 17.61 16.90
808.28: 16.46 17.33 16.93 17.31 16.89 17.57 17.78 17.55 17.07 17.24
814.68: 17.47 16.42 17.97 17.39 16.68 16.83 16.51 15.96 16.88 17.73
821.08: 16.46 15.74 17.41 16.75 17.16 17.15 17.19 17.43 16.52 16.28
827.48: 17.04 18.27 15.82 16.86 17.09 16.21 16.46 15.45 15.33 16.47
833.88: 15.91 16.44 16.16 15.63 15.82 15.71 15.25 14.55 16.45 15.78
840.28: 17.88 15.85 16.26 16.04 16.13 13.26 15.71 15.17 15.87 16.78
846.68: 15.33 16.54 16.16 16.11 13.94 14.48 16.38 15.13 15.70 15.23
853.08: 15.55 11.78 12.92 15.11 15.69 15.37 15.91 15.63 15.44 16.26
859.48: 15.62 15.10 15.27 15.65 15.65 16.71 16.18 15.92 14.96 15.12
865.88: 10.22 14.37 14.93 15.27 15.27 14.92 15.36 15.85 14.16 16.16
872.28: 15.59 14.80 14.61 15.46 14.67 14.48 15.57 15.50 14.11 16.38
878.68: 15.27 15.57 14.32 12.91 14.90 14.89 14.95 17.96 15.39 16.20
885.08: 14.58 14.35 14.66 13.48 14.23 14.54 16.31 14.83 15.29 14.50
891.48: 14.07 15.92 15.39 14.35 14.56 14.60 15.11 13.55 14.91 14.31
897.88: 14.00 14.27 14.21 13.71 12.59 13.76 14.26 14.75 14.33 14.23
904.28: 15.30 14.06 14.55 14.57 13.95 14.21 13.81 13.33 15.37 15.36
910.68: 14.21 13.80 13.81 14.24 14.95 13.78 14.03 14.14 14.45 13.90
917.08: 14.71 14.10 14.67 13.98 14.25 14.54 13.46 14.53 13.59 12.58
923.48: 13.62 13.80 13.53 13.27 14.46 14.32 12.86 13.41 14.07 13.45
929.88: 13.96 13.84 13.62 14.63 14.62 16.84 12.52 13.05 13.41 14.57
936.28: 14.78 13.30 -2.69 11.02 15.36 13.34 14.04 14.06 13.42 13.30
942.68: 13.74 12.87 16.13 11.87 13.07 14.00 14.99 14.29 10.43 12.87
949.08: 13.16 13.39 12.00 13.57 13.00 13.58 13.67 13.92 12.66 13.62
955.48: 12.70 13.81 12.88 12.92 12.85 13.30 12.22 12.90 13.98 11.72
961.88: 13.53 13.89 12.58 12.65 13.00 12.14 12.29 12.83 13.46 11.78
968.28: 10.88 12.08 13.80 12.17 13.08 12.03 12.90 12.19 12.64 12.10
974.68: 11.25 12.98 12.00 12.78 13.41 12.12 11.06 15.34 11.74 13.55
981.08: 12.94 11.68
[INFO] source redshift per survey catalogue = 0.00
